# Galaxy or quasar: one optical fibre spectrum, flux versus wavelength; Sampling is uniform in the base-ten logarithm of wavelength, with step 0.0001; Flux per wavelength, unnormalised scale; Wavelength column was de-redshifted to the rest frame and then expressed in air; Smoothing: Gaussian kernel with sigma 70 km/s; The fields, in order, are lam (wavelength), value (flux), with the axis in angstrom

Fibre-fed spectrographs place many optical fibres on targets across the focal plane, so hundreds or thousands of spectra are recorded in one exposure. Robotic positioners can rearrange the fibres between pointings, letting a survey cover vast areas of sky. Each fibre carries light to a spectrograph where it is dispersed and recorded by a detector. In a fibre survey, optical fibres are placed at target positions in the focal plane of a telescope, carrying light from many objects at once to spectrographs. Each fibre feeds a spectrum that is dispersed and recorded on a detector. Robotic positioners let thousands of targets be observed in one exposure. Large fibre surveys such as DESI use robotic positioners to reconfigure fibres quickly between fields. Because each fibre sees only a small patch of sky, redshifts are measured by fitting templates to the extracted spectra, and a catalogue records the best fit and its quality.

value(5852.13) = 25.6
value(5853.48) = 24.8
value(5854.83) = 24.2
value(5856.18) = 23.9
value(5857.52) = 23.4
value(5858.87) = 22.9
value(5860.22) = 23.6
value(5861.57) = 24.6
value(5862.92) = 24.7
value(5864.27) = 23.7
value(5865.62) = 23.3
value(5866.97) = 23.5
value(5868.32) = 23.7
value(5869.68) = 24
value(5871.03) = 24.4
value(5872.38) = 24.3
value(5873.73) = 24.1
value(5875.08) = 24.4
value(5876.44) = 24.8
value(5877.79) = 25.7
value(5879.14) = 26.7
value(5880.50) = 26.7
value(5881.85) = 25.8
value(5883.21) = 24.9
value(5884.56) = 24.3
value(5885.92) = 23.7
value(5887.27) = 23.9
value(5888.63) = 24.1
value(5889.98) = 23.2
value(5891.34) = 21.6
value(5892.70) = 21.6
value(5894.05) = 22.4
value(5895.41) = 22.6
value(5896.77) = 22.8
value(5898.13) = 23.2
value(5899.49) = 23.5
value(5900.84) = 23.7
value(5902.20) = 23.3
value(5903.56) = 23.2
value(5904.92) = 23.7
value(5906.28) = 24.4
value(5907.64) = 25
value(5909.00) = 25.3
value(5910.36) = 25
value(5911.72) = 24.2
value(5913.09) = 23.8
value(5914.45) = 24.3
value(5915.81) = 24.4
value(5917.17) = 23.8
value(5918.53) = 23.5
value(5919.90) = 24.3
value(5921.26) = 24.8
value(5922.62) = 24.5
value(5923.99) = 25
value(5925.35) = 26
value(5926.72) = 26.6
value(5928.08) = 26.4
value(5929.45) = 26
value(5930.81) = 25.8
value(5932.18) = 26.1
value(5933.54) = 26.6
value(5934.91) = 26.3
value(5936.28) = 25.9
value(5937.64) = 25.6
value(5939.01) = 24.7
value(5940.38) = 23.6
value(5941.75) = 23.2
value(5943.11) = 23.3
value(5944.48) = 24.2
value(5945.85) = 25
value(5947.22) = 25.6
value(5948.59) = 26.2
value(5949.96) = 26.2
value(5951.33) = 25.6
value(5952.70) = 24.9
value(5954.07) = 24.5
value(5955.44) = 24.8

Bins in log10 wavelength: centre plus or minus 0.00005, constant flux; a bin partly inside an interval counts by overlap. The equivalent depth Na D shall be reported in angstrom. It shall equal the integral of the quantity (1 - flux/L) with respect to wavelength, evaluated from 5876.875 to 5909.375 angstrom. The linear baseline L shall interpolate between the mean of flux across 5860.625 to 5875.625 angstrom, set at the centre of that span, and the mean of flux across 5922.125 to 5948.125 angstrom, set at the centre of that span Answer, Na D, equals 0.73 angstrom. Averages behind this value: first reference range 24.1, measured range 24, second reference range 25.3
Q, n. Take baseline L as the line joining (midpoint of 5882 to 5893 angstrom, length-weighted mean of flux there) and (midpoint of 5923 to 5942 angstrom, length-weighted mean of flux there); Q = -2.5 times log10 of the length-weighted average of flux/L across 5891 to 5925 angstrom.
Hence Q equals 0.03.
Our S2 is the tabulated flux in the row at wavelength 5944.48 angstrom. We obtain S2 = 24.2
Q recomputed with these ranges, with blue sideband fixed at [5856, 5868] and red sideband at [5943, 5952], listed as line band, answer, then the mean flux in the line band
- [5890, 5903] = 0.07 mag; 22.8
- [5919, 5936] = -0.03 mag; 25.7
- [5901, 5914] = 0.02 mag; 24.2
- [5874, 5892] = -0.02 mag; 24.6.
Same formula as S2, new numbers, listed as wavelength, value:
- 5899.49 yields 23.5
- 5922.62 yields 24.5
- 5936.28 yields 25.9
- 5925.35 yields 26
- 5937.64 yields 25.6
